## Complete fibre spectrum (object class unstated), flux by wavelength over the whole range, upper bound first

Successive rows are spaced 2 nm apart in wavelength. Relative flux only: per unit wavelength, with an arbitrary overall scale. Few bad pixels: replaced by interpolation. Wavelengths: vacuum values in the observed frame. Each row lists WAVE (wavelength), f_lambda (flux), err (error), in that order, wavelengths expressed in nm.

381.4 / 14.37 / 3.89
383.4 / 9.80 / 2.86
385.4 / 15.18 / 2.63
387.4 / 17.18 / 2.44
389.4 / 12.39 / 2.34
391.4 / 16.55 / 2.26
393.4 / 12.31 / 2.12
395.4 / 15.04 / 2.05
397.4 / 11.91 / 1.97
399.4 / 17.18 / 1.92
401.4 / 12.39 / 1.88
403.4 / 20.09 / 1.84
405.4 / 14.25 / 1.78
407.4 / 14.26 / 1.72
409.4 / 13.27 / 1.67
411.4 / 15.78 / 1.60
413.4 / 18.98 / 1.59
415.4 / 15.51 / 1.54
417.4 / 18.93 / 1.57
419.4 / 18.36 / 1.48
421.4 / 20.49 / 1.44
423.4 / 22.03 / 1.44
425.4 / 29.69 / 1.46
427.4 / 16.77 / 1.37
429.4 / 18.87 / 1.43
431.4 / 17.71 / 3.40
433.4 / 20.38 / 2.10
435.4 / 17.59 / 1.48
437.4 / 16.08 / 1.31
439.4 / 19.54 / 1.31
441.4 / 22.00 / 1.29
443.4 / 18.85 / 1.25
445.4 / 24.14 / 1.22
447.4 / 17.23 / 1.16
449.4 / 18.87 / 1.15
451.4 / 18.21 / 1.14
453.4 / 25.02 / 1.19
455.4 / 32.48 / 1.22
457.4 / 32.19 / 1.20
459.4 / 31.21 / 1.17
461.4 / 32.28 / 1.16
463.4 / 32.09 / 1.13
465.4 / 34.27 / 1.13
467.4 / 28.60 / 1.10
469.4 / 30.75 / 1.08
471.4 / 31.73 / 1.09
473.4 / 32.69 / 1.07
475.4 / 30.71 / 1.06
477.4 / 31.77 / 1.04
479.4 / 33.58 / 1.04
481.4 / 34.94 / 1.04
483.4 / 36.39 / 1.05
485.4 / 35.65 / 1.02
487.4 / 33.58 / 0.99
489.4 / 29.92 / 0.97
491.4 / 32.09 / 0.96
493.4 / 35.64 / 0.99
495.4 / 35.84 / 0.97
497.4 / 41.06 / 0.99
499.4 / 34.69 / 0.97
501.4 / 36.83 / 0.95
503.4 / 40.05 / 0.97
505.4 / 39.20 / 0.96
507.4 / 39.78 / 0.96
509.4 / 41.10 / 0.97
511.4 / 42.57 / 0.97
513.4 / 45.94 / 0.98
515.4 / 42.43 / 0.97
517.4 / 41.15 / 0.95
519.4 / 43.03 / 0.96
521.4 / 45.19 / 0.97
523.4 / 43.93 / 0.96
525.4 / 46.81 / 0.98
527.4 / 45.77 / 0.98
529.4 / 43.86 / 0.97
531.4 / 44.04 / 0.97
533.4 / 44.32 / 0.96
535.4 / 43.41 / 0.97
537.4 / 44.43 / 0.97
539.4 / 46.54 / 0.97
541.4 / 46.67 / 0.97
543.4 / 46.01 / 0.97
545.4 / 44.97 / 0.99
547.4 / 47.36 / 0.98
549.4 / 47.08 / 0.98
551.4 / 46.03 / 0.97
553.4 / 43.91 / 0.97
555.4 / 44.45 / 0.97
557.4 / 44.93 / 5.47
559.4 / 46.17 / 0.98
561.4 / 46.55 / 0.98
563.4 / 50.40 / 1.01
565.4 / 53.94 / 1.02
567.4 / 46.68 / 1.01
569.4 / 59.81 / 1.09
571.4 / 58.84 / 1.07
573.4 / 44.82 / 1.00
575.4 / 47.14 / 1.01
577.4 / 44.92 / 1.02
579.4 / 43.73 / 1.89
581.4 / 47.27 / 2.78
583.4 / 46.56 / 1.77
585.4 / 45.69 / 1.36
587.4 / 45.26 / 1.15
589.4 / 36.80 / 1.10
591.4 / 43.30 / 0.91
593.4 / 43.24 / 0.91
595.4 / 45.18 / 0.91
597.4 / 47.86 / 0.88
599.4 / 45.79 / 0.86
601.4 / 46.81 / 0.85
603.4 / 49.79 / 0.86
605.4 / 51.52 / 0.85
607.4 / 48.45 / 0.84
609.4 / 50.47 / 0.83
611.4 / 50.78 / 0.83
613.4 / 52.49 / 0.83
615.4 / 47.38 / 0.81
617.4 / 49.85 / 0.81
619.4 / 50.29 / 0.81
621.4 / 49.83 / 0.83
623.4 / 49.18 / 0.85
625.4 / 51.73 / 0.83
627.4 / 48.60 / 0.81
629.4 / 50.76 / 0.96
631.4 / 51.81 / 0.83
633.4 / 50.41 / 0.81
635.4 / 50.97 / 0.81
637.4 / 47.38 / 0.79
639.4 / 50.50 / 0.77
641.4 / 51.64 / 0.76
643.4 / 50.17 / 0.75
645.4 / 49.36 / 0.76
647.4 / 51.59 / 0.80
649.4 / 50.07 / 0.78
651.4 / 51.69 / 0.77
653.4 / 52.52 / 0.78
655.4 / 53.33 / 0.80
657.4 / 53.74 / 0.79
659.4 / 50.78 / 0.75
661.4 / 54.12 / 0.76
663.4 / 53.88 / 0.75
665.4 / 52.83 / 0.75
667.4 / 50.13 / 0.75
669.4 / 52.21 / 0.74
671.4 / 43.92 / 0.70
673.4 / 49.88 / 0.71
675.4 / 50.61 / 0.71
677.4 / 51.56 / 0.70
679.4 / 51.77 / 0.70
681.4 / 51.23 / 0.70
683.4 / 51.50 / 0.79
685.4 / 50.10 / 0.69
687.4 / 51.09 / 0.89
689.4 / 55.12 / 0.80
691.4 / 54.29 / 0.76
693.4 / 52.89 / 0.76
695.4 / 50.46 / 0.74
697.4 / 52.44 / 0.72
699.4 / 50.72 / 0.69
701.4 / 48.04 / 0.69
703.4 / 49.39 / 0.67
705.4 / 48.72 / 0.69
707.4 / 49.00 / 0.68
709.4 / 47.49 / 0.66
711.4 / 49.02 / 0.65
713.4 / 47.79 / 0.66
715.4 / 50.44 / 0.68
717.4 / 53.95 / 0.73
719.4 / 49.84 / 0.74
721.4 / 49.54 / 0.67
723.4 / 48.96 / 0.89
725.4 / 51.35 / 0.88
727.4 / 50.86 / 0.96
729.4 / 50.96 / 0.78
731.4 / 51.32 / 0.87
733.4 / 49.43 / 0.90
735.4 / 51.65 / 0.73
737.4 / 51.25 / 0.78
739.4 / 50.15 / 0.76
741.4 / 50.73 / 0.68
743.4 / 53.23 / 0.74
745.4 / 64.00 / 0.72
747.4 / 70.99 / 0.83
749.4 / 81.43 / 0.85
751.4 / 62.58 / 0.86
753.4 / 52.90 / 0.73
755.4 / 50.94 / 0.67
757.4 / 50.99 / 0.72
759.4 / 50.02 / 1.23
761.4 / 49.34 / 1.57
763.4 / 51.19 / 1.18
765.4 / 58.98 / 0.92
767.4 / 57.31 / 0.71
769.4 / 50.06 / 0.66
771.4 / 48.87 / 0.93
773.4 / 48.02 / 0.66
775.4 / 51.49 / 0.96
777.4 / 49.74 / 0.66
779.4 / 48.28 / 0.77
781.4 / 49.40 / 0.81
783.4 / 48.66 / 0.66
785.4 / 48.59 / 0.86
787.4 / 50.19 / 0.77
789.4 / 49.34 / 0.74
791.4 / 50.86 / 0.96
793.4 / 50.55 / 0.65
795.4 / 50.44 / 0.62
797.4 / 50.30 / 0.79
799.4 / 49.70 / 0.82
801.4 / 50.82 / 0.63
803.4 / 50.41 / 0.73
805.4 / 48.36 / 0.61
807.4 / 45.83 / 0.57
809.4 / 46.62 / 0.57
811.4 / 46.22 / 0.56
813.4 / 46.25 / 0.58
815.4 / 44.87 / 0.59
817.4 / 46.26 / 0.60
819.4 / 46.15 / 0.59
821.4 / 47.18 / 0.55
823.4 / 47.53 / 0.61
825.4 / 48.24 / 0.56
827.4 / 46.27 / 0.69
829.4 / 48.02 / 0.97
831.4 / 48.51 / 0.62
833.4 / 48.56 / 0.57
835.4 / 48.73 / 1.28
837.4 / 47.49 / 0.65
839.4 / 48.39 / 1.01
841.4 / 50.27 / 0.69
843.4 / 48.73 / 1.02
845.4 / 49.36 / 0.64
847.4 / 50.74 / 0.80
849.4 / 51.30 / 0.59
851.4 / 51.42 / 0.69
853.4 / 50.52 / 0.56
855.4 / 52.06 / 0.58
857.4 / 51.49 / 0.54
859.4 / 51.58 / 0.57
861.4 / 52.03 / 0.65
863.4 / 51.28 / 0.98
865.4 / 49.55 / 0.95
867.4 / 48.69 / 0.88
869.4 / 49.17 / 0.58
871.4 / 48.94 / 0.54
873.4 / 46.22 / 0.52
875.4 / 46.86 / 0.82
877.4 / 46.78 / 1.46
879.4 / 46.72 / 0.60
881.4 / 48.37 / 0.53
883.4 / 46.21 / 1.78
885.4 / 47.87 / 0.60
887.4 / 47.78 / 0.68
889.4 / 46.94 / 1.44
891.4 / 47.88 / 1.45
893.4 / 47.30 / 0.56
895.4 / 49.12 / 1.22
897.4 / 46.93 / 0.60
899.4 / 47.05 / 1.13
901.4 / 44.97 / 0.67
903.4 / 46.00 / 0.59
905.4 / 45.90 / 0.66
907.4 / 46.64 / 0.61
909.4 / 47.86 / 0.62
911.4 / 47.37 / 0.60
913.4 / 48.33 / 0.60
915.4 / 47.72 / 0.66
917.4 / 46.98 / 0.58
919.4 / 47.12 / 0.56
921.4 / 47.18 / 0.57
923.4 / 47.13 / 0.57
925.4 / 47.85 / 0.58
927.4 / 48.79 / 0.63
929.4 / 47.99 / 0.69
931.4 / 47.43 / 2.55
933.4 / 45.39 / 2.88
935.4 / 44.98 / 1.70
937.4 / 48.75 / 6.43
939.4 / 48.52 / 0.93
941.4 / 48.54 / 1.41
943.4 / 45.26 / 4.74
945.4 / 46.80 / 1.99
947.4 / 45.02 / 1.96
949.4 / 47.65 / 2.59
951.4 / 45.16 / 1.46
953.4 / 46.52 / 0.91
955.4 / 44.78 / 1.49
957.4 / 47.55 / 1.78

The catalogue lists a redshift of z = 0.14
